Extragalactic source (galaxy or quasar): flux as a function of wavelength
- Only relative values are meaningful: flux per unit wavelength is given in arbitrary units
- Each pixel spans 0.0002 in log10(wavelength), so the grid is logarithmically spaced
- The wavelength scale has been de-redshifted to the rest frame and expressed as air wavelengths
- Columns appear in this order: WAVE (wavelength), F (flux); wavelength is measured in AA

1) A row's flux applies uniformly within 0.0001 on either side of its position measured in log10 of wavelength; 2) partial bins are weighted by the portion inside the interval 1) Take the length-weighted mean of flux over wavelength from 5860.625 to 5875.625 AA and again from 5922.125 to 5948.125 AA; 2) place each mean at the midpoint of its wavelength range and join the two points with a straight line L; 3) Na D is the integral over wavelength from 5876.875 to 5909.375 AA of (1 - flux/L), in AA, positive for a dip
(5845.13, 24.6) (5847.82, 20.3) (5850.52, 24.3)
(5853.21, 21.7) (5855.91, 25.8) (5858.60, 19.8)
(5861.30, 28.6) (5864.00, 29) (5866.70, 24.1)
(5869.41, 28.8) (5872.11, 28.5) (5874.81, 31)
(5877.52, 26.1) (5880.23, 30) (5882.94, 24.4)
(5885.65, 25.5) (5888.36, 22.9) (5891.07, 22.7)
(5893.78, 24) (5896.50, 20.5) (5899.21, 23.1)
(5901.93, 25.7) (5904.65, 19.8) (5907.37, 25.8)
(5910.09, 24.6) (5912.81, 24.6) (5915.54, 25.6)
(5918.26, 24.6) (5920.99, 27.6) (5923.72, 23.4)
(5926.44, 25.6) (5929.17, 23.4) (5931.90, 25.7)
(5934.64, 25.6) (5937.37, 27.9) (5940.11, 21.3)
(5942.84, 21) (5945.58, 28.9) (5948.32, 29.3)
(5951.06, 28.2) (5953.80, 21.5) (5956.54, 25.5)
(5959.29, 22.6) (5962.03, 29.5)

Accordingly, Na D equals 3.44 AA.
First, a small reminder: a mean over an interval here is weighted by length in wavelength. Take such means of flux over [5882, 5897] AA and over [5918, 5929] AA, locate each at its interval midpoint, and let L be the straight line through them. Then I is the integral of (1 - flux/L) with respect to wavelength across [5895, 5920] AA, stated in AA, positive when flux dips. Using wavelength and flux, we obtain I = 0.5 AA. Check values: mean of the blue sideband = 23.5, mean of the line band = 23.9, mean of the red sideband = 25.2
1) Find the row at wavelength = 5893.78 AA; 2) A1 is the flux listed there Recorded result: 24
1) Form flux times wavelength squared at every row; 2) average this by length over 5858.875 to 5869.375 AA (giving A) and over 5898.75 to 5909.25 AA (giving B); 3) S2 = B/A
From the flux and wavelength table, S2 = 0.90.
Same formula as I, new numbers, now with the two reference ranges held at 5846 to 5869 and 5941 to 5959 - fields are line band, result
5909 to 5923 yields -0.2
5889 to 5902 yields 1.0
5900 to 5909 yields 0.4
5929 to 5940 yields -0.1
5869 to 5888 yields -2.2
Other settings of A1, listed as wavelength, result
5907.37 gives 25.8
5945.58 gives 28.9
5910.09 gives 24.6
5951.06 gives 28.2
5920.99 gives 27.6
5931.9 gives 25.7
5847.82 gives 20.3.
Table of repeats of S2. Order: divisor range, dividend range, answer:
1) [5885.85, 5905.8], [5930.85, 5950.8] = 1.15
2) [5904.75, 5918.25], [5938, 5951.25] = 1.05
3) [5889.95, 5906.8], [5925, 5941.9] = 1.10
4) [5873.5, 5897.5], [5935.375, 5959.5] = 1.02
